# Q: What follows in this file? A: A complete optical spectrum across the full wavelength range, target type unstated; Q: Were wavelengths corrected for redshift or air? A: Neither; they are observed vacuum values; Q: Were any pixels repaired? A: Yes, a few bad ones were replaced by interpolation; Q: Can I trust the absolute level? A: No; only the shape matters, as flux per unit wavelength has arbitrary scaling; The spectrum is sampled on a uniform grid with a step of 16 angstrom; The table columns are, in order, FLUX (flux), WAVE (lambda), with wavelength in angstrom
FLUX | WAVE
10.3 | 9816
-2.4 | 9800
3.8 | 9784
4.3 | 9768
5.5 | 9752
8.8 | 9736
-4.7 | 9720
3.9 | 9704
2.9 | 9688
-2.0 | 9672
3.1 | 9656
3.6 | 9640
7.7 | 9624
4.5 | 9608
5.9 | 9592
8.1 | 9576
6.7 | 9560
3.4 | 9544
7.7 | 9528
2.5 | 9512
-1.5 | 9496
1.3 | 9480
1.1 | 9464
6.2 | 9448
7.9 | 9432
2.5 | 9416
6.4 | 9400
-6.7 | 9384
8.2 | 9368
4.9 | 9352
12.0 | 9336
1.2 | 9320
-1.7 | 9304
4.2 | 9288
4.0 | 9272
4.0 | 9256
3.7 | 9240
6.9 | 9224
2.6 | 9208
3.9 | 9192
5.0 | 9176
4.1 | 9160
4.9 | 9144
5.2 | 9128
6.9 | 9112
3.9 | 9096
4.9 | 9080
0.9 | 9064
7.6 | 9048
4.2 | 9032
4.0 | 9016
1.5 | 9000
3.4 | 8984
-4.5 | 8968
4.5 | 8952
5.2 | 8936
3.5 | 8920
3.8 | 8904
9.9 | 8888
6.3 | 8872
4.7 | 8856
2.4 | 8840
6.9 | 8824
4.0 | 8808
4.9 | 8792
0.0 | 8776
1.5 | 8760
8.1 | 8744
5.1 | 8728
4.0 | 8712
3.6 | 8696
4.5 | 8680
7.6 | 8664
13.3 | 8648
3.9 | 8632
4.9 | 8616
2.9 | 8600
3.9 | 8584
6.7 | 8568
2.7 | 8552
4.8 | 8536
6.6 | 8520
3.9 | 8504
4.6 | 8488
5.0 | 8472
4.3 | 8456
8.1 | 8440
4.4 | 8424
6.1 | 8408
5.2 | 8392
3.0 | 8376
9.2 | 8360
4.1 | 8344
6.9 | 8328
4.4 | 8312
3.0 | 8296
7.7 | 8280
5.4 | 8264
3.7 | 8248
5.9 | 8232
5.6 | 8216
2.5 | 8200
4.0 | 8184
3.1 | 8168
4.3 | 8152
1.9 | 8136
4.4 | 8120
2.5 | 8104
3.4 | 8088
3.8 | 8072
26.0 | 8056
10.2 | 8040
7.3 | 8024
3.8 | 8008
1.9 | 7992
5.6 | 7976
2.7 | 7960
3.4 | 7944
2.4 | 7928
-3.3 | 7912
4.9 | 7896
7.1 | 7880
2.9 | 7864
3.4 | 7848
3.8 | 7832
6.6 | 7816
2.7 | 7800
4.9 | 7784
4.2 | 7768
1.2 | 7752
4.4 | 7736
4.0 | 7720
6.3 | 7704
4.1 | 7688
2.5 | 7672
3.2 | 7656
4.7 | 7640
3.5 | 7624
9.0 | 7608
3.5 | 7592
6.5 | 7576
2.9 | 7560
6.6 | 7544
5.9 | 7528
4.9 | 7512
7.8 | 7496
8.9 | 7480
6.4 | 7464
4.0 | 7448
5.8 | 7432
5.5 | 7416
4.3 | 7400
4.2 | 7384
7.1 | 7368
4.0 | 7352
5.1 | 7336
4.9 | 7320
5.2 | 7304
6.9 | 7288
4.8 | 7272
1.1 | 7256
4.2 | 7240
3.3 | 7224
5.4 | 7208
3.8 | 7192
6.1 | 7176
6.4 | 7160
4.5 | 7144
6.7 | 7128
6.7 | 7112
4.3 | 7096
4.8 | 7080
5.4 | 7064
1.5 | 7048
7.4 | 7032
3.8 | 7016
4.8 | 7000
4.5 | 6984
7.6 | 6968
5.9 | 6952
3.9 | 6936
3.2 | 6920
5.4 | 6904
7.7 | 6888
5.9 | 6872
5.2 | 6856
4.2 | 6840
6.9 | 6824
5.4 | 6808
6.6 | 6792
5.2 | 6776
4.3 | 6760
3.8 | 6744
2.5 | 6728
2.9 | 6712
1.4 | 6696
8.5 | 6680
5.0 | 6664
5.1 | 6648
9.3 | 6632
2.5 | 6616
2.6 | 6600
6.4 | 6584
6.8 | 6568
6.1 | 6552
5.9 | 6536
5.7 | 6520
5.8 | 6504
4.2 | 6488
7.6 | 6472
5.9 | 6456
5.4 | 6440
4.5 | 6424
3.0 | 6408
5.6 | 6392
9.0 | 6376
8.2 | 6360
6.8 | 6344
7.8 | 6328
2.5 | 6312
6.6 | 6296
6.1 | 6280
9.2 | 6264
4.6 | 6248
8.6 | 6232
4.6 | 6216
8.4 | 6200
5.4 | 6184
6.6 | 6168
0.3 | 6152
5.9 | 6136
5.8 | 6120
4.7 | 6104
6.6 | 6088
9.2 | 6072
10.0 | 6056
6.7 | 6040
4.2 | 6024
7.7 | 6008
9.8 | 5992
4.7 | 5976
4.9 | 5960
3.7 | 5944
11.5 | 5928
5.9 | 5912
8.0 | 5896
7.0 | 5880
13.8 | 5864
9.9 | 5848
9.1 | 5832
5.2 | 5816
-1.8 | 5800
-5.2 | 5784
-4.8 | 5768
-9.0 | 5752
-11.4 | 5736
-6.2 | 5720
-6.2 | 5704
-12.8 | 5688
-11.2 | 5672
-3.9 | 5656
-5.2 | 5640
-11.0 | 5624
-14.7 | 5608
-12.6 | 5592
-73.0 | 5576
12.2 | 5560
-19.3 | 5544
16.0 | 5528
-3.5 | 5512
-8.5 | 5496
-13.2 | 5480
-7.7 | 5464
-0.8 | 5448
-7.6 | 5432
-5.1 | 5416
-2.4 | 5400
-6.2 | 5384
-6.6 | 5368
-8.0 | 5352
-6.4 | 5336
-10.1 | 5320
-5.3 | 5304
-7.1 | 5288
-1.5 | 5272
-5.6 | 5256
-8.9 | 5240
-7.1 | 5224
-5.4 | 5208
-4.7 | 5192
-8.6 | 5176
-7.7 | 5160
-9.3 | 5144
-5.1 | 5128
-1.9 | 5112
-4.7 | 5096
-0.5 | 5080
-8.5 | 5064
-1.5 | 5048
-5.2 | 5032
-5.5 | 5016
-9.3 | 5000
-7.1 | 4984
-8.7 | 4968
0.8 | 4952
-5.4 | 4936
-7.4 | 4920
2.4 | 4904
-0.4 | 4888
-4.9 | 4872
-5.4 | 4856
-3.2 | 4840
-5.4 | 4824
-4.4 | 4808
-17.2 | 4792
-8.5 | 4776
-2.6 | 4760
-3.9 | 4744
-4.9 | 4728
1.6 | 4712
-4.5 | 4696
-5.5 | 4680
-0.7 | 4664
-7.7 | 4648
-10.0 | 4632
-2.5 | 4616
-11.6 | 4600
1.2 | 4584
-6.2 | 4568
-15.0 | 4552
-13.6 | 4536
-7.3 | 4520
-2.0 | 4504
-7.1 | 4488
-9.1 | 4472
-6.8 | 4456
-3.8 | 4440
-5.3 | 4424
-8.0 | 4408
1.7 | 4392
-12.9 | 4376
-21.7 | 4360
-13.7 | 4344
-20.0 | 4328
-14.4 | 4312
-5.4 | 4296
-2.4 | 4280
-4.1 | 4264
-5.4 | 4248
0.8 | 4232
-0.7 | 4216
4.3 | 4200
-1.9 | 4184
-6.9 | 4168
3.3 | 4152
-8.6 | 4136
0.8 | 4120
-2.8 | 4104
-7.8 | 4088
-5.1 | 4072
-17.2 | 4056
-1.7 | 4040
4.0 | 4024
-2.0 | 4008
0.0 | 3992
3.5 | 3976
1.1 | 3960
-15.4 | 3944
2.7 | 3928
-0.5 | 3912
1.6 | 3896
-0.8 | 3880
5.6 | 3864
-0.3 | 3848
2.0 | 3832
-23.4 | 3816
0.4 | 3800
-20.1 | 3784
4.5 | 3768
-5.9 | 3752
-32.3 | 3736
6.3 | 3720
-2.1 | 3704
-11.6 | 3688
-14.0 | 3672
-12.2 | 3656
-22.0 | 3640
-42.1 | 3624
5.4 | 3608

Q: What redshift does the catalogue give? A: 0.608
